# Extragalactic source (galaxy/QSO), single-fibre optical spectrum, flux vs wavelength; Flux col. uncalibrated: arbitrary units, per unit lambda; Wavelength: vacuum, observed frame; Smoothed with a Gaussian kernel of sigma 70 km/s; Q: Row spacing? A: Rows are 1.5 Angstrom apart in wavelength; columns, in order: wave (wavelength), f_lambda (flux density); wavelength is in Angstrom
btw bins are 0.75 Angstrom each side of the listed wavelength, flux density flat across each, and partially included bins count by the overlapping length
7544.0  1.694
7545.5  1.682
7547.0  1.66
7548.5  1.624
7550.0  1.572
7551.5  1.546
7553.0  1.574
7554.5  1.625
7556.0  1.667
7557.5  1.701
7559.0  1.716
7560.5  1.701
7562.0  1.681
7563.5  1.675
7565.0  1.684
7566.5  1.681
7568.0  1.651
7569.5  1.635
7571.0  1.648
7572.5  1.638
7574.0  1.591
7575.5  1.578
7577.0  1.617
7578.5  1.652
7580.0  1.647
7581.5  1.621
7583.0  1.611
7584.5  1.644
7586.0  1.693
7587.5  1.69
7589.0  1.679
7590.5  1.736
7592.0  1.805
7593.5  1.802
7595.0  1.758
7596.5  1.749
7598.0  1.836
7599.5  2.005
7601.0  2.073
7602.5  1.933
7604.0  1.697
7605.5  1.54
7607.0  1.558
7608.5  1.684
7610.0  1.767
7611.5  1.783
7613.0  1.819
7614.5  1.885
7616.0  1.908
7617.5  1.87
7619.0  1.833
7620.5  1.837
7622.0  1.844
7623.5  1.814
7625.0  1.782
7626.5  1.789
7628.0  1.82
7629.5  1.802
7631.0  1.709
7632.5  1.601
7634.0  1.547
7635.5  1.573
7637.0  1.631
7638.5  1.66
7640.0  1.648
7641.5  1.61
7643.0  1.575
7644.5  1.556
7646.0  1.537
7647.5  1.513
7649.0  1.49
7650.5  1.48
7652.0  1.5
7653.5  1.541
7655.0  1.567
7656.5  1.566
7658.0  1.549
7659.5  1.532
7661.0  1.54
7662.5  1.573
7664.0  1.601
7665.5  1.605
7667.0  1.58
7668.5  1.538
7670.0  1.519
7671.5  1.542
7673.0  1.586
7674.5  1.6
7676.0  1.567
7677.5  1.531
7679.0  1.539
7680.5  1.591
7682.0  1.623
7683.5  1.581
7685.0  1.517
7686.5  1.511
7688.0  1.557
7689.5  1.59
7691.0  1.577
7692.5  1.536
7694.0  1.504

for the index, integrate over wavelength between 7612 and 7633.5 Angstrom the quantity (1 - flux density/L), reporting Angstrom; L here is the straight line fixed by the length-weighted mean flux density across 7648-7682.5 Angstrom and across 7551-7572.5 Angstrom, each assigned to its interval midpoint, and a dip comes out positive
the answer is -2.8 Angstrom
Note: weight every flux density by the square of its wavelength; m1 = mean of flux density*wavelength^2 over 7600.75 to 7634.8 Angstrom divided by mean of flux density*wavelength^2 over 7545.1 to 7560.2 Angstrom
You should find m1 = 1.10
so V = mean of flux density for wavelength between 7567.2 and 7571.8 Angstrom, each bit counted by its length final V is 1.64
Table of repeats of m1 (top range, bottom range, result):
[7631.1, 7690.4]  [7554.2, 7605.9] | 0.94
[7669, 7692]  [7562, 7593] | 0.97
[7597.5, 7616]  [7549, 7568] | 1.11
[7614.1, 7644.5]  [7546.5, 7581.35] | 1.07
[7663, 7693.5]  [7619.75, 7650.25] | 0.95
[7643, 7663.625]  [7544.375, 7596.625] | 0.94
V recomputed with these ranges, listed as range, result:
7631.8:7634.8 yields 1.57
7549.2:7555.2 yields 1.58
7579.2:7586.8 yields 1.64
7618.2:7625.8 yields 1.82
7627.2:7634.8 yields 1.7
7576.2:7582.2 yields 1.63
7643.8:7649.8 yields 1.52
